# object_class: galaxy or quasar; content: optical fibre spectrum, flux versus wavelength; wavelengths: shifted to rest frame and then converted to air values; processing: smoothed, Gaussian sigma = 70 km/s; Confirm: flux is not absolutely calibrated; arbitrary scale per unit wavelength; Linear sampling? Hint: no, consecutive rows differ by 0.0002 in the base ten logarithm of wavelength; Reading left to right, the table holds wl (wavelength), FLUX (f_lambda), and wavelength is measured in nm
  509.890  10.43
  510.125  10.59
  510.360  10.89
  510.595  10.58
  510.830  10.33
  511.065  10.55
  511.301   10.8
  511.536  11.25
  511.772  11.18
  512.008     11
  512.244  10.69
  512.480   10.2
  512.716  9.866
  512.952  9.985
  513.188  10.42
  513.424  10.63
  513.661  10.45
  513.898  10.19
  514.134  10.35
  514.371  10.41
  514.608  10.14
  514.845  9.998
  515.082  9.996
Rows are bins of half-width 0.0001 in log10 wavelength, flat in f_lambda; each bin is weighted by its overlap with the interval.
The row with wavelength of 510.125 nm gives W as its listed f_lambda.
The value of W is 10.59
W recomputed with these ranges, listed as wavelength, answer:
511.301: 10.8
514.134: 10.35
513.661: 10.45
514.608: 10.14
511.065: 10.55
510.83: 10.33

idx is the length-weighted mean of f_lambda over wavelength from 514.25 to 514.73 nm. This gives 10.3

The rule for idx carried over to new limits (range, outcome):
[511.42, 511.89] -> 11.2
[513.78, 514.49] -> 10.3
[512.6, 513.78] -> 10.3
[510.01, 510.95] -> 10.6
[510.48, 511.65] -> 10.7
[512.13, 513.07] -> 10.2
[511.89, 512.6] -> 10.6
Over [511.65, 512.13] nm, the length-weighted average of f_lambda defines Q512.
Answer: 11.1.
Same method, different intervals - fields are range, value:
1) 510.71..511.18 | 10.5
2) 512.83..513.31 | 10.2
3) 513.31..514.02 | 10.4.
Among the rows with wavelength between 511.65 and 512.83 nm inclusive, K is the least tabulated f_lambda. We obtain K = 9.866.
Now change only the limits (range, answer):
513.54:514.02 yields 10.19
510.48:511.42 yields 10.33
